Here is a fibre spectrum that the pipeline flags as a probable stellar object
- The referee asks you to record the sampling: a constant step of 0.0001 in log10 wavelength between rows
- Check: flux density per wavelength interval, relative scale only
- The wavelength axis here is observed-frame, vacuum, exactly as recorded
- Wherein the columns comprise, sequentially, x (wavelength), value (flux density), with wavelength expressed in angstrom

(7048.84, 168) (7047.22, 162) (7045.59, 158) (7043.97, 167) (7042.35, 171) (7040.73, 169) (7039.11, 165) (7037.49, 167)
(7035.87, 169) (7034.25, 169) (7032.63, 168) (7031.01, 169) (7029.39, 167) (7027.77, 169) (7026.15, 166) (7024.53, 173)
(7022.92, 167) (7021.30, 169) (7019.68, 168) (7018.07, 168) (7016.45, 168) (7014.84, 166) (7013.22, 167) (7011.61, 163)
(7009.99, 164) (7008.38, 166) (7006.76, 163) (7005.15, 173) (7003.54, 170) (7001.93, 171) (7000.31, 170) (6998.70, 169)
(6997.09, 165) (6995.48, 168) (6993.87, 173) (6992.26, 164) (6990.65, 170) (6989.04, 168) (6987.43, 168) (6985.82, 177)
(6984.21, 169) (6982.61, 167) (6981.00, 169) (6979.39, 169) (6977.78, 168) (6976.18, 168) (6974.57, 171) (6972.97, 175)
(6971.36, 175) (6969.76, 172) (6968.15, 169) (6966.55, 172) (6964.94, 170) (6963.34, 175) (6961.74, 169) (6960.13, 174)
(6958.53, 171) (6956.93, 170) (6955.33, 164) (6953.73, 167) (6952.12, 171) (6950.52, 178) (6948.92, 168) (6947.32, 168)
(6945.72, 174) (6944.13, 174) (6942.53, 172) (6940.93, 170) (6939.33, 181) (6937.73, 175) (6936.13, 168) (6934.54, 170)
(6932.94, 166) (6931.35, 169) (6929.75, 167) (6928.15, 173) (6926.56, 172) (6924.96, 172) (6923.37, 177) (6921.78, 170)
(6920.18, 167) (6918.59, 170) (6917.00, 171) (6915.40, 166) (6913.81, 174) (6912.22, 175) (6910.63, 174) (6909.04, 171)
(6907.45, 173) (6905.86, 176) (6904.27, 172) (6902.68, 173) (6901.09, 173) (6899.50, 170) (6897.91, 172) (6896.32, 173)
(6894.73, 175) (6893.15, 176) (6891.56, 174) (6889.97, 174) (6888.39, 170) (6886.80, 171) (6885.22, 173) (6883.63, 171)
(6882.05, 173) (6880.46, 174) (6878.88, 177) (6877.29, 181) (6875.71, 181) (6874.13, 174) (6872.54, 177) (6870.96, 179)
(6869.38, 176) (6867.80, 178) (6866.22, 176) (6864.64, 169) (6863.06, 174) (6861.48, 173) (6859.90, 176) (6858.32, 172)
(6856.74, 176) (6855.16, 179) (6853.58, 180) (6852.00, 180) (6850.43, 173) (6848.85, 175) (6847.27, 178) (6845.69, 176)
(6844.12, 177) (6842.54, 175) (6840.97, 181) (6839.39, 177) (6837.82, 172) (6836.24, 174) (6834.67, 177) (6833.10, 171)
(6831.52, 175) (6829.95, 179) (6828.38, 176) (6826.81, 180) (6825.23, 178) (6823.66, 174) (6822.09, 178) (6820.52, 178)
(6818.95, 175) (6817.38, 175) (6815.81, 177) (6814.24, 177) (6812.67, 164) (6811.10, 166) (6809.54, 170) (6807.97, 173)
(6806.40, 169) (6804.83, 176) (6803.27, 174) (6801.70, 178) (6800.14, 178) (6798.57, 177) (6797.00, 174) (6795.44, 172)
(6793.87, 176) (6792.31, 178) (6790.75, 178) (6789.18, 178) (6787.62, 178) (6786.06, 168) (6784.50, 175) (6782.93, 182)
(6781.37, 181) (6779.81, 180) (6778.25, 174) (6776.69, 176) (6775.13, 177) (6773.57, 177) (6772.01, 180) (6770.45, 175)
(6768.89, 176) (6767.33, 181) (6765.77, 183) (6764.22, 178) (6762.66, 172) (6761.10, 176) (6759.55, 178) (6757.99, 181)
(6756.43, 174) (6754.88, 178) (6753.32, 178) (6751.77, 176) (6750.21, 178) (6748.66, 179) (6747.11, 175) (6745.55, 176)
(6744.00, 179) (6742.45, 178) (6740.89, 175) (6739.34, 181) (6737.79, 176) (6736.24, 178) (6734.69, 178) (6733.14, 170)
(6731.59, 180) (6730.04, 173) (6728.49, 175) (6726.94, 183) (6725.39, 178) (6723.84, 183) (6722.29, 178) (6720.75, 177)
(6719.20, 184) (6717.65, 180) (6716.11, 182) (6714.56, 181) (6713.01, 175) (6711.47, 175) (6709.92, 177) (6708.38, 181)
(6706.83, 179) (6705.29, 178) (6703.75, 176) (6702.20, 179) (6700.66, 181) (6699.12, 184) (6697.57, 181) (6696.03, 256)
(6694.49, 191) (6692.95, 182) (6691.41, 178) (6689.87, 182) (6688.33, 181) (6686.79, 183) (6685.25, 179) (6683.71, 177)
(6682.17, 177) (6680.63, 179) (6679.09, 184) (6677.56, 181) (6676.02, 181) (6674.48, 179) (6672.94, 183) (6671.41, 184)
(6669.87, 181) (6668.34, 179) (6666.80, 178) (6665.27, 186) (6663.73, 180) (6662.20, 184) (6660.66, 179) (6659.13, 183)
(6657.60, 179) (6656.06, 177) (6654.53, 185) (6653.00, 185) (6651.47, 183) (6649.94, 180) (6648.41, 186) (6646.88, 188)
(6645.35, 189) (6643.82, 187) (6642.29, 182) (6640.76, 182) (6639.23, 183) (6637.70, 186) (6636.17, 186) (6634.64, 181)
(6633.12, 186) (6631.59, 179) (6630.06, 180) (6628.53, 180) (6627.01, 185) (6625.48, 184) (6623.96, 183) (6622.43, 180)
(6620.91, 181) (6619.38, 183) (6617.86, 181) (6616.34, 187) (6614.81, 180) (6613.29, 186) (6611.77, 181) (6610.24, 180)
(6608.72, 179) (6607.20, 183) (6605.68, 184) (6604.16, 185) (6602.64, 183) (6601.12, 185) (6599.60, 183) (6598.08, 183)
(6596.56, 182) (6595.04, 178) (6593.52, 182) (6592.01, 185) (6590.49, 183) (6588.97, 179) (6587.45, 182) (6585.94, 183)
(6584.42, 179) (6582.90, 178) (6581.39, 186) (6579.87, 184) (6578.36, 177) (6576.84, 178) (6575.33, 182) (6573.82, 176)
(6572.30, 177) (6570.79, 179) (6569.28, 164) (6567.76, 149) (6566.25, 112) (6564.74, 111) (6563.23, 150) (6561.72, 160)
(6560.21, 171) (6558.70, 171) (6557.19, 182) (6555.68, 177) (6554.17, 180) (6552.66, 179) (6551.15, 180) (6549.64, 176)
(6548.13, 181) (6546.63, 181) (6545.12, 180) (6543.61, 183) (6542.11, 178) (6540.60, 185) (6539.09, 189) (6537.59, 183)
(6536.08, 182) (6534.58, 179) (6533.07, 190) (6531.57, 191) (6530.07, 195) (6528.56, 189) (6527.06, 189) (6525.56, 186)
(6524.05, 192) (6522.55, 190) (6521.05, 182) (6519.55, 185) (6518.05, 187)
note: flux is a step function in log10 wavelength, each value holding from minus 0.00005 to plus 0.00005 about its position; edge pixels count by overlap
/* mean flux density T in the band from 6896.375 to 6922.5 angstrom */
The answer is 172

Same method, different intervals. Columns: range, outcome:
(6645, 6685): 182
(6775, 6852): 176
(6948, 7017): 169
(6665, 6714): 183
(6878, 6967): 172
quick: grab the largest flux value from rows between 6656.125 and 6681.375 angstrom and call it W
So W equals 186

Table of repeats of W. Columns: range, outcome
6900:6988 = 181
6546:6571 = 182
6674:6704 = 256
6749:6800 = 183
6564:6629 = 187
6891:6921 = 176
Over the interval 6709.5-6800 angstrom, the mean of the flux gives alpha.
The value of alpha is 177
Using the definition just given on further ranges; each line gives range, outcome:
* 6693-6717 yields 185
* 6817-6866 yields 176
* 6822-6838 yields 176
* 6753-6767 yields 178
